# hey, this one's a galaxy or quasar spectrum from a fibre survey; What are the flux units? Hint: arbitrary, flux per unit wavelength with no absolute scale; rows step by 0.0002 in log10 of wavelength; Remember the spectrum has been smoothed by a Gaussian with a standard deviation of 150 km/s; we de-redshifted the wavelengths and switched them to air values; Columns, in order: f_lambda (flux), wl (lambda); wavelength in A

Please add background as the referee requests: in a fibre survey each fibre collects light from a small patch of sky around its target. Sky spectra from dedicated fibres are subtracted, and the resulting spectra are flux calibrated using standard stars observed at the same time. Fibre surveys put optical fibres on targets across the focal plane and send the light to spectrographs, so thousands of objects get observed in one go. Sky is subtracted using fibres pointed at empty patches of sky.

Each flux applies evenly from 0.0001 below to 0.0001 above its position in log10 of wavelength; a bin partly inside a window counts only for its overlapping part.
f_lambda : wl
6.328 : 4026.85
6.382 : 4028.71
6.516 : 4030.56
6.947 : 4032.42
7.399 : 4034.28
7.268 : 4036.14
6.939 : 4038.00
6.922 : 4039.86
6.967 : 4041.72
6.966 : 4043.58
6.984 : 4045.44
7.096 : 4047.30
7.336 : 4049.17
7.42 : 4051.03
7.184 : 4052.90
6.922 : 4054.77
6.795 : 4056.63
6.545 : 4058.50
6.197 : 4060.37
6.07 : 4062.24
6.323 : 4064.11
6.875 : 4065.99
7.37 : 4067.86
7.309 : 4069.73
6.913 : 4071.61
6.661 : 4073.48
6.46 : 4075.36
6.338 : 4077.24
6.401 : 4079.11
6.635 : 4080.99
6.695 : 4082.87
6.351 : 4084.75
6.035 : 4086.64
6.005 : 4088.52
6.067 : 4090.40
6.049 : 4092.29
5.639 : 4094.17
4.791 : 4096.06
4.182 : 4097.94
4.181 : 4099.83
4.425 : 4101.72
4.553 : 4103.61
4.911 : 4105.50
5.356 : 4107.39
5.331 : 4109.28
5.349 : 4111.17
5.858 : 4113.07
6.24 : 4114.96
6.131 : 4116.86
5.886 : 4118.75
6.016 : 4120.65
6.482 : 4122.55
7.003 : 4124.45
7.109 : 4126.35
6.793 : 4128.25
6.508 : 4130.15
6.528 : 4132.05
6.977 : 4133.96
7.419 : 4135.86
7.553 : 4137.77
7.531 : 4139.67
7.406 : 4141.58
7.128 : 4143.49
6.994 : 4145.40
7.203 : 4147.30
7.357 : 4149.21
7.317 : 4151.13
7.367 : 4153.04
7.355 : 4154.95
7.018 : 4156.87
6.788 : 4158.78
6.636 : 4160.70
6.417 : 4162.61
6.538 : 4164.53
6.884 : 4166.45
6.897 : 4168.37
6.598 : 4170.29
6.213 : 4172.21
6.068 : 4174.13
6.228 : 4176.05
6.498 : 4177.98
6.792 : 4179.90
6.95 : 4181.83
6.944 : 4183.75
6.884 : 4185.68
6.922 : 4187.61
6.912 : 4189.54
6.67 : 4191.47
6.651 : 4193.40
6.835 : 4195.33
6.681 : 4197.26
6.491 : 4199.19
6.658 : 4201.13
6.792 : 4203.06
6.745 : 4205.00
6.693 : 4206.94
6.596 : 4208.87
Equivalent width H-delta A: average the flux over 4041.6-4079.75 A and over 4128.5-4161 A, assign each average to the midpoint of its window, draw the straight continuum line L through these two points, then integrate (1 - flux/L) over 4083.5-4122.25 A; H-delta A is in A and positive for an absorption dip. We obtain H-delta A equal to 8.2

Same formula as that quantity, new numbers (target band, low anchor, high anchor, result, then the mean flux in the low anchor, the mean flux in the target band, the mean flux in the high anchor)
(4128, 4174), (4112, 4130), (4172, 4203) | -3.2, 6.39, 6.96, 6.67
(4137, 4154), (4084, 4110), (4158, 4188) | -3.3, 5.27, 7.32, 6.63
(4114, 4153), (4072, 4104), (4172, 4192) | -4.3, 5.77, 6.89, 6.66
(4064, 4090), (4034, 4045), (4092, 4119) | -2.5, 7.06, 6.59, 5.23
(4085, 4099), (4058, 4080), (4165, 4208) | 2.3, 6.62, 5.57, 6.68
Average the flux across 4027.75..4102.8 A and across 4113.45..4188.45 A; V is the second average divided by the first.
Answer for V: 1.05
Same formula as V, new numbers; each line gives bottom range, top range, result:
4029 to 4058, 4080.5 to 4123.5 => 0.80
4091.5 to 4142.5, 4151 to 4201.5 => 1.12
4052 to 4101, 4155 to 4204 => 1.07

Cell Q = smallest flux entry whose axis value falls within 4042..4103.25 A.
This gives 4.181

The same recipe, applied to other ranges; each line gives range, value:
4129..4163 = 6.417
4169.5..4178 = 6.068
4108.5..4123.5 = 5.331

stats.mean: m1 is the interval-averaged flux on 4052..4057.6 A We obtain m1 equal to 6.97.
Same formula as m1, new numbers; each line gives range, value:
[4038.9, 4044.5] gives 6.95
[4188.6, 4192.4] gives 6.79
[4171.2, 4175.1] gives 6.16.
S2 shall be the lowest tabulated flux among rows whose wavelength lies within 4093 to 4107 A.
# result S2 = 4.181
